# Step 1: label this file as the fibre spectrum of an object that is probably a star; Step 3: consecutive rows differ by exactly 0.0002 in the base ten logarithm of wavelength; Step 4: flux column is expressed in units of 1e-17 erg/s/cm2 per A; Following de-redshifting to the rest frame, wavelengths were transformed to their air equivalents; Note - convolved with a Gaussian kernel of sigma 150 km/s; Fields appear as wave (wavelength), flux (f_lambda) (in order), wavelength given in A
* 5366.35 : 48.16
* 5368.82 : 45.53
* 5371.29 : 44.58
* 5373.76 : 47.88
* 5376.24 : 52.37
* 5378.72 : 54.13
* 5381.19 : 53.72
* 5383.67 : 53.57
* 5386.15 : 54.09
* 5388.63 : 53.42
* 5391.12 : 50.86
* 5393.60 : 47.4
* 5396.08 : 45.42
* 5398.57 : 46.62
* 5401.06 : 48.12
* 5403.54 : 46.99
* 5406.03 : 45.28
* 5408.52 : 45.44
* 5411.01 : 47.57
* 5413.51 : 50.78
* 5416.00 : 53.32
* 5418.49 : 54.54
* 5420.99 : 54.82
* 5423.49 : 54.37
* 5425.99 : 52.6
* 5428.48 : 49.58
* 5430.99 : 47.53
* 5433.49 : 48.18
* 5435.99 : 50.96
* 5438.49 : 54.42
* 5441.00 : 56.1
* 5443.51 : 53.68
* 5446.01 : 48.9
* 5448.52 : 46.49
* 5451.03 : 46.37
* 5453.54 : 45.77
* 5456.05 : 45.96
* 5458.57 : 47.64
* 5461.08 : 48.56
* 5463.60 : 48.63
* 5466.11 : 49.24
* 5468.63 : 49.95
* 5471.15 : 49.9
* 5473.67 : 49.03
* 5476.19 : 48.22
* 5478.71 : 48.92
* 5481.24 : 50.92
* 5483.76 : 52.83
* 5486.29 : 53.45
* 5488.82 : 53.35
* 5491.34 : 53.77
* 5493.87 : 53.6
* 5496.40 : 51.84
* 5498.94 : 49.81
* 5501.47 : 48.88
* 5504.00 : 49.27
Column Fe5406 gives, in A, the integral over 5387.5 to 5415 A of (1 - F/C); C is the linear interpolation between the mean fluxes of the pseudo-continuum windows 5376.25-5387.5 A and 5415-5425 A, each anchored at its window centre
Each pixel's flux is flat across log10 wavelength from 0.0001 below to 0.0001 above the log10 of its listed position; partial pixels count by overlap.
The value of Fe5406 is 3.04 A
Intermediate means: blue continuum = 53.7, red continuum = 54.2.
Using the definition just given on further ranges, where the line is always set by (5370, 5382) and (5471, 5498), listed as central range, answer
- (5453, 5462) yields 0.7 A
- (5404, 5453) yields 0.5 A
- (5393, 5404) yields 0.8 A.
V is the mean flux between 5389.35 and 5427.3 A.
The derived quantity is 49.7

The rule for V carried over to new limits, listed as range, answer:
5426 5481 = 49.3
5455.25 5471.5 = 48.5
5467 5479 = 49.2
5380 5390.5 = 53.5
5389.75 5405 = 47.6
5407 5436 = 50.7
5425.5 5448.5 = 51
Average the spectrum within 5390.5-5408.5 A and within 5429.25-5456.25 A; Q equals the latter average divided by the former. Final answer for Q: 1.1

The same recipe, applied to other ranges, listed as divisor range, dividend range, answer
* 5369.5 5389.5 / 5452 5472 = 0.93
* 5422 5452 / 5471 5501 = 1.01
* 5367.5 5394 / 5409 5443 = 1.02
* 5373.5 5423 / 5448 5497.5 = 0.99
